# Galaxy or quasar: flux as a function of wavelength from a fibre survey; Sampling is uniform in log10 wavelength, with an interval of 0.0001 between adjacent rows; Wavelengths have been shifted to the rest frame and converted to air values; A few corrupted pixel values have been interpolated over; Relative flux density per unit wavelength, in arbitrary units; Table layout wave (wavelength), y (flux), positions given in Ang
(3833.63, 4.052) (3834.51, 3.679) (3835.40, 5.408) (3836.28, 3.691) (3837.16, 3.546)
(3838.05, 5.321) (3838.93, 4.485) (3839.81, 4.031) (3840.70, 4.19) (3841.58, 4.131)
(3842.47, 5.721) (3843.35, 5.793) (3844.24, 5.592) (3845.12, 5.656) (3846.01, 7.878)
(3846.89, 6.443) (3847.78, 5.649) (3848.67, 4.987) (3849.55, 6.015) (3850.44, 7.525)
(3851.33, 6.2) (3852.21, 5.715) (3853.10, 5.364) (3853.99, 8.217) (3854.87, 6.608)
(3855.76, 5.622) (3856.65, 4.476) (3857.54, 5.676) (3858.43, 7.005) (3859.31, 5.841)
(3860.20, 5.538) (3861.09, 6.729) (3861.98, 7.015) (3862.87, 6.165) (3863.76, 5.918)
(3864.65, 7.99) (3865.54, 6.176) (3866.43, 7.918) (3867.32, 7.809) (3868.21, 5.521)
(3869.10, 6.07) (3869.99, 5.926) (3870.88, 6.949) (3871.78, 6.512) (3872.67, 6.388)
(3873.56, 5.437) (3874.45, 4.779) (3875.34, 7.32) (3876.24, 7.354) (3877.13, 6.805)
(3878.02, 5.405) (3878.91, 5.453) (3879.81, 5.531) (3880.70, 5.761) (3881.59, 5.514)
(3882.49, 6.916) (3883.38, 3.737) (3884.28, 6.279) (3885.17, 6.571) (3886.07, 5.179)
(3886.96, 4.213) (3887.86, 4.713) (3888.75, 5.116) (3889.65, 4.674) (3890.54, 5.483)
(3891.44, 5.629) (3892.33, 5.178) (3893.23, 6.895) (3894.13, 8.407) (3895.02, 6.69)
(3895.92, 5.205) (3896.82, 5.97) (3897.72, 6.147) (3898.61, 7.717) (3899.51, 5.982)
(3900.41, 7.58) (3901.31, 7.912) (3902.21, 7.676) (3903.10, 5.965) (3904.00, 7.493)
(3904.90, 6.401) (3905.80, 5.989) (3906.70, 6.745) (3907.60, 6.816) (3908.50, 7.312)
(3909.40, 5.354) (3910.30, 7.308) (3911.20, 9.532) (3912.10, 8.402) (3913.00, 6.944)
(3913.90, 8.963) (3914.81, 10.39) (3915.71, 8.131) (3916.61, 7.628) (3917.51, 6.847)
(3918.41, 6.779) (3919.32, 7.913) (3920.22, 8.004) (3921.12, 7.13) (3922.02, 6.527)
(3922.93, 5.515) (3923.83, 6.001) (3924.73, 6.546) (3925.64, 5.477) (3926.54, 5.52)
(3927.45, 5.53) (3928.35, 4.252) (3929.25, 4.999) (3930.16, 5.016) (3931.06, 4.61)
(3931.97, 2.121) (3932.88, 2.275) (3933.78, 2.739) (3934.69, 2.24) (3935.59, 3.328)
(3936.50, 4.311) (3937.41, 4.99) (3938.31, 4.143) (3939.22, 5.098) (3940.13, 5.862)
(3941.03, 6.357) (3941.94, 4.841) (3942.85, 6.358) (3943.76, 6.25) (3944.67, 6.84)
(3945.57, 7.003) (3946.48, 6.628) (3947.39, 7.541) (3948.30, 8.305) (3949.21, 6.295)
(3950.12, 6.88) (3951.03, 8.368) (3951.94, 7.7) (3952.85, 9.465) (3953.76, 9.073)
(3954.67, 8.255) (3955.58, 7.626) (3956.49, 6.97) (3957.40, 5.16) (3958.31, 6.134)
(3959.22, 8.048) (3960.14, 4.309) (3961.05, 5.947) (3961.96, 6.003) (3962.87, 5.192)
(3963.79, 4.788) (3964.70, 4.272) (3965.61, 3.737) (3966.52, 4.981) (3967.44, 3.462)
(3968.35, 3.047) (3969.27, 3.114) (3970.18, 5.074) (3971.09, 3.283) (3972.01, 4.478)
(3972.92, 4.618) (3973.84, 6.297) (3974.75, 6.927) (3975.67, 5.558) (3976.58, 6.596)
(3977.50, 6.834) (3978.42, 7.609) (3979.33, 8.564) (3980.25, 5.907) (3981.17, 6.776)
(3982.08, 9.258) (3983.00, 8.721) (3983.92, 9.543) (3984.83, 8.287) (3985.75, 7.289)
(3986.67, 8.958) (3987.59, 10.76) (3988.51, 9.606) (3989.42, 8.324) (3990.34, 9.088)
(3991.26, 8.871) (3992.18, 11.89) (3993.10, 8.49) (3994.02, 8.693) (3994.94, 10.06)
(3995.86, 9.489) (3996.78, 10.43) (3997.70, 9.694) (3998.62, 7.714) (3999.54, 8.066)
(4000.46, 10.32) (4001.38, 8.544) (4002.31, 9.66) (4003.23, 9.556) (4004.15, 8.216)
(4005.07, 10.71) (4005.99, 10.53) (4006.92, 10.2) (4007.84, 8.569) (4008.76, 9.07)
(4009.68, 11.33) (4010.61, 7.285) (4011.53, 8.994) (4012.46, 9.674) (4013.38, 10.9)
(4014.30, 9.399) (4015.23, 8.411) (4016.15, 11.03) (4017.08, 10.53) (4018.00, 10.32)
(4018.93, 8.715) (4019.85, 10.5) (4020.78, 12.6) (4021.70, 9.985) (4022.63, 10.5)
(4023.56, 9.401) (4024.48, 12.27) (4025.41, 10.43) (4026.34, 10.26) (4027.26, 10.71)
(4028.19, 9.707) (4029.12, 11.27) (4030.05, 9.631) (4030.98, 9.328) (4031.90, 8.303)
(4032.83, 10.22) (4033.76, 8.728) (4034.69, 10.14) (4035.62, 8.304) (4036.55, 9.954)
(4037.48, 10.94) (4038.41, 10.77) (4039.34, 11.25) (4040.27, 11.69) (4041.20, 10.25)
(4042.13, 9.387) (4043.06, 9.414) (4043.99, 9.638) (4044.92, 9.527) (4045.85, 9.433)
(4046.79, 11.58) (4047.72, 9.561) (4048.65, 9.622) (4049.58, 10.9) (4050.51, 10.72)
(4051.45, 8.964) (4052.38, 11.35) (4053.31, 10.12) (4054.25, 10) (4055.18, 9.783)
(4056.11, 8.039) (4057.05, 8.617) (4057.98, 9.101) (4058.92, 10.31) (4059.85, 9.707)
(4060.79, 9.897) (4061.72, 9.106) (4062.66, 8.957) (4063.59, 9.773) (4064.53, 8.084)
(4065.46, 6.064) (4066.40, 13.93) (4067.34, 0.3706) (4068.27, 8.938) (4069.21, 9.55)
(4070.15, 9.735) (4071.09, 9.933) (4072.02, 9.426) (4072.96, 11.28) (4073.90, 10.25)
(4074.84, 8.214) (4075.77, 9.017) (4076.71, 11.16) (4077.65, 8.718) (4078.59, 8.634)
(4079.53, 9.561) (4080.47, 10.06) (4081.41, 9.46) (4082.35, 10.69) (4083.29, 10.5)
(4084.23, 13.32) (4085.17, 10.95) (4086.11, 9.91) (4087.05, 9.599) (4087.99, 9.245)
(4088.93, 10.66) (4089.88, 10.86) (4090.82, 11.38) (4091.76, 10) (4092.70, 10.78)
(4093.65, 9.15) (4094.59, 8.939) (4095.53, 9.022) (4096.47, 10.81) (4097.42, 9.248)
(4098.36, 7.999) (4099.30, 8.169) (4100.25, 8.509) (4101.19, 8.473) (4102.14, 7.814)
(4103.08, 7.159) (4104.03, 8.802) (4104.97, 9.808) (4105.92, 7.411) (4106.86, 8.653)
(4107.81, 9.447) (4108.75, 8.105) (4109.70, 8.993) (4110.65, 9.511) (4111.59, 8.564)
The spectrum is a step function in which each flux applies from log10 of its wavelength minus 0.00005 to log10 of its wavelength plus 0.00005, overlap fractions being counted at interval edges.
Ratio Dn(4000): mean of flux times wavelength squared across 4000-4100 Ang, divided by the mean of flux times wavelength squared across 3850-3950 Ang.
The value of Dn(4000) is 1.7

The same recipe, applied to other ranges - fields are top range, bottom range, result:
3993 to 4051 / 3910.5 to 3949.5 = 1.71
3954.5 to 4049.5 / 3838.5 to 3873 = 1.52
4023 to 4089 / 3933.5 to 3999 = 1.51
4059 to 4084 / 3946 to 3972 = 1.64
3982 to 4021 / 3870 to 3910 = 1.63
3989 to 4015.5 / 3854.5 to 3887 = 1.64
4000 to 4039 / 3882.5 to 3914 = 1.63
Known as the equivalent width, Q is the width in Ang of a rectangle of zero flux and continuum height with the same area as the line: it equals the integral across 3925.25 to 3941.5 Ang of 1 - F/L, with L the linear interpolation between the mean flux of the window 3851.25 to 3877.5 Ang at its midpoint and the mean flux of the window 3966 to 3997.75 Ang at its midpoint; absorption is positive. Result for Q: 6.1 Ang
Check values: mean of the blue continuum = 6.37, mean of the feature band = 4.38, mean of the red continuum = 7.41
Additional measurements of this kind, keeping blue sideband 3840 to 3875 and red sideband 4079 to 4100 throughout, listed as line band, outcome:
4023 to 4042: -2.4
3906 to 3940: 5.6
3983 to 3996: -1.4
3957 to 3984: 7.6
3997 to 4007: -1.0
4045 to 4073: 0.2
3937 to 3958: 2.3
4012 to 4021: -1.4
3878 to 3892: 2.5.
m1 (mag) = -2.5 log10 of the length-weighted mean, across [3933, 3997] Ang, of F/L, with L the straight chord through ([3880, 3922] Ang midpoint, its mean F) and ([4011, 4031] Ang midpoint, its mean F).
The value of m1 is 0.28 mag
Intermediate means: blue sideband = 6.67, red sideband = 10.2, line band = 6.65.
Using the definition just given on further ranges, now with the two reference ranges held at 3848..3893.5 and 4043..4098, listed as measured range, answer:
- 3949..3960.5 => 0.04 mag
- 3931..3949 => 0.39 mag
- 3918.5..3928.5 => 0.11 mag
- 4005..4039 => -0.14 mag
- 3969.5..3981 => 0.32 mag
